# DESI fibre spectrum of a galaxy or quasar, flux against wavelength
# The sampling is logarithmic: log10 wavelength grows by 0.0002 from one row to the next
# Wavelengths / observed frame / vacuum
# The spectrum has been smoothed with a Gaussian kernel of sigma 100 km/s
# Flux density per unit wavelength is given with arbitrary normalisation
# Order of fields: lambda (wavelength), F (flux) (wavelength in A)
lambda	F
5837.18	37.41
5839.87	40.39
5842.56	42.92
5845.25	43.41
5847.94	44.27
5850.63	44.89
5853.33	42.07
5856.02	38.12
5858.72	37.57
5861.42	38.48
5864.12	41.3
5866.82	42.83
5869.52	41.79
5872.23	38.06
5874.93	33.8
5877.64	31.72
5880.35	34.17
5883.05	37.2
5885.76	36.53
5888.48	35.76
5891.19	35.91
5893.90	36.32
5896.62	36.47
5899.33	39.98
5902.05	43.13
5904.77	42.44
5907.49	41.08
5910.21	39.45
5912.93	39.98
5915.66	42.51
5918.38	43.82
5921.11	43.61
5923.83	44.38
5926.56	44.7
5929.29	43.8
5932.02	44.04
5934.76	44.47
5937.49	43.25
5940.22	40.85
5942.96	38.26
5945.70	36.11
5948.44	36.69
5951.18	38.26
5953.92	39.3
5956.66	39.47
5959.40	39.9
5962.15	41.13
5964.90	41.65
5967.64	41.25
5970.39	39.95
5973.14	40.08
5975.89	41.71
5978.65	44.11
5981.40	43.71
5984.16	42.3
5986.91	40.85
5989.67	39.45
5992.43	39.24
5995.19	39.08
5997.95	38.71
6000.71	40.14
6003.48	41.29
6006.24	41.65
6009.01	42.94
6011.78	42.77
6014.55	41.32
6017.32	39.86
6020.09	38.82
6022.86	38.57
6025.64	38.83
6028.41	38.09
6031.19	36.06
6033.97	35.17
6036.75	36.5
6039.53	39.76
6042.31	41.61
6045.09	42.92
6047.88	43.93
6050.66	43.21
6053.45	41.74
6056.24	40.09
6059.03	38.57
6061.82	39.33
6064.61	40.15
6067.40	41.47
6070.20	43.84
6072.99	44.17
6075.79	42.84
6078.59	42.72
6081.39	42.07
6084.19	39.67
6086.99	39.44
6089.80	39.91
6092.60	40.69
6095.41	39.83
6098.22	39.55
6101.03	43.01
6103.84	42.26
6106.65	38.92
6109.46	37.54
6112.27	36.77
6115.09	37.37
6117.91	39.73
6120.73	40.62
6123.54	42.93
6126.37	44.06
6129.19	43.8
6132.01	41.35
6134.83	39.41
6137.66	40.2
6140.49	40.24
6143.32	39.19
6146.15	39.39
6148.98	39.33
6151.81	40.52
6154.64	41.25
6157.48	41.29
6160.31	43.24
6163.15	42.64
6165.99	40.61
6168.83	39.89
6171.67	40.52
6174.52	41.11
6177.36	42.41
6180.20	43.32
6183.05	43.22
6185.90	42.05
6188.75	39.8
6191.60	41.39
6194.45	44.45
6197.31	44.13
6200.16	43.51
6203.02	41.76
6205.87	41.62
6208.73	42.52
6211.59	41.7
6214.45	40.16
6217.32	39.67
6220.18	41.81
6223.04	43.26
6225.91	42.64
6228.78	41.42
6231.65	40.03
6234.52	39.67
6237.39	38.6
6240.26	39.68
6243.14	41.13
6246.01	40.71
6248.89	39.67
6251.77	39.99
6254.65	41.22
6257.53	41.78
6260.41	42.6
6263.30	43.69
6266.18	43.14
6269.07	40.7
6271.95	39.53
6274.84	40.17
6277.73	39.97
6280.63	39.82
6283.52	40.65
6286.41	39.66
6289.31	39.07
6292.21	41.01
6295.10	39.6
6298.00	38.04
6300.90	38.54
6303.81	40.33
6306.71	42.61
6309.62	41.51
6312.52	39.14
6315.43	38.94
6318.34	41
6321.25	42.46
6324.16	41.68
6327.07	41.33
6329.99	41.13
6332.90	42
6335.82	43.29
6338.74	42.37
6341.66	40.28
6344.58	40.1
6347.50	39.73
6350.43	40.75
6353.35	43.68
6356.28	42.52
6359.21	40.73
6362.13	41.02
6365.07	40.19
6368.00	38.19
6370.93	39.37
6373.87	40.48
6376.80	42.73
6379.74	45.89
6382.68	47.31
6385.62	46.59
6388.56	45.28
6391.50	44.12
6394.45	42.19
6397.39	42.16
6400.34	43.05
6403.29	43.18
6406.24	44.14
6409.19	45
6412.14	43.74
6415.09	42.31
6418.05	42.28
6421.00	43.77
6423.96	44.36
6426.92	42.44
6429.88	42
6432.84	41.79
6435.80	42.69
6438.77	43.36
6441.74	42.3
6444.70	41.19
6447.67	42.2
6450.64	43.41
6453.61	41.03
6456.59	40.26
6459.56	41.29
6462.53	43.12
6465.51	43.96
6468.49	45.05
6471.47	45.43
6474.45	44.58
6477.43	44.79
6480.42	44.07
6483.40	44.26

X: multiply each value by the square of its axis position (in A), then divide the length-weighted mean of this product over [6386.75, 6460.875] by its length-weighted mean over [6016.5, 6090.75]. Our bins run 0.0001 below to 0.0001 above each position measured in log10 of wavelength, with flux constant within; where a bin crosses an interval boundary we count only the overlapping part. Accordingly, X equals 1.19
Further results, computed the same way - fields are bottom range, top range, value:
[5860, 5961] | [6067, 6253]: 1.12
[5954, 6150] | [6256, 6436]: 1.13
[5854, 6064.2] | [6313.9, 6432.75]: 1.21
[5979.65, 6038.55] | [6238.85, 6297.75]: 1.11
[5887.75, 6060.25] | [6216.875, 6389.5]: 1.13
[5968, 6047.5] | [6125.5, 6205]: 1.09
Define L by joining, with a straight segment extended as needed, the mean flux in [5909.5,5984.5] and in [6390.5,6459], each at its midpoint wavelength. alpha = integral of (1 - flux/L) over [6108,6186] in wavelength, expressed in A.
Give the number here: 2.0 A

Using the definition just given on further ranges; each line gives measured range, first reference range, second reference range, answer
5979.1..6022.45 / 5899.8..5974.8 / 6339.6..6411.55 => 0.6 A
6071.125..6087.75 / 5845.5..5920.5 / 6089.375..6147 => -0.7 A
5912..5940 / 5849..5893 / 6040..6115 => -3.2 A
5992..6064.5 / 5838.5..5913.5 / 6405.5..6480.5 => 0.5 A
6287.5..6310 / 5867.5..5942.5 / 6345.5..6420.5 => 1.2 A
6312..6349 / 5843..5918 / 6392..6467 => 0.9 A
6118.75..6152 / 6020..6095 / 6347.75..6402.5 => 0.0 A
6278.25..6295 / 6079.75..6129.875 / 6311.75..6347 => 0.4 A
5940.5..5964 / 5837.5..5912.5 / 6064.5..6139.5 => 0.6 A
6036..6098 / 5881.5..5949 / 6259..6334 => -0.9 A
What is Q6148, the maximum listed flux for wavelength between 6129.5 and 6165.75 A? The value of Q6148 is 43.24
